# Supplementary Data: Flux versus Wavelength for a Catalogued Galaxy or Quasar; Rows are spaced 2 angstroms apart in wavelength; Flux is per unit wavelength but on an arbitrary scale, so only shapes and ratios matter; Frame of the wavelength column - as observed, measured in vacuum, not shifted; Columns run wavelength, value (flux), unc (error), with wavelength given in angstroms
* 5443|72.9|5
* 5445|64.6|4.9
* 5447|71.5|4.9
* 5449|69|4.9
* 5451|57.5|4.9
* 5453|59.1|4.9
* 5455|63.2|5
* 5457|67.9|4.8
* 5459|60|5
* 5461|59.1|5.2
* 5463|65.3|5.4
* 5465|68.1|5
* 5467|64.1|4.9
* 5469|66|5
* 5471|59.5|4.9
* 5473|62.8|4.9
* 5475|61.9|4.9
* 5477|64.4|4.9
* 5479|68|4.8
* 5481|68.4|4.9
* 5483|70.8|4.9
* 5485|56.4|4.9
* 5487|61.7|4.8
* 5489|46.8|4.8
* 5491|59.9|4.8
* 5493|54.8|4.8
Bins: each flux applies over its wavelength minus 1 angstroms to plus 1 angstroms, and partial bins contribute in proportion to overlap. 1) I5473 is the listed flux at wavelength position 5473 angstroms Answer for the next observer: 62.8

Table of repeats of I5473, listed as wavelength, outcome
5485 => 56.4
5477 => 64.4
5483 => 70.8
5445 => 64.6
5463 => 65.3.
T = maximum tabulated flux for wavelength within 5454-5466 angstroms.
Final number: 68.1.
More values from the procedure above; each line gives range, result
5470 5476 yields 62.8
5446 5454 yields 71.5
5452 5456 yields 63.2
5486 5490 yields 61.7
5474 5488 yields 70.8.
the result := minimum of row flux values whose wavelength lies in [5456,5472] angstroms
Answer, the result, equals 59.1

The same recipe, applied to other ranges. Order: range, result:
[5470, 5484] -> 59.5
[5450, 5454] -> 57.5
